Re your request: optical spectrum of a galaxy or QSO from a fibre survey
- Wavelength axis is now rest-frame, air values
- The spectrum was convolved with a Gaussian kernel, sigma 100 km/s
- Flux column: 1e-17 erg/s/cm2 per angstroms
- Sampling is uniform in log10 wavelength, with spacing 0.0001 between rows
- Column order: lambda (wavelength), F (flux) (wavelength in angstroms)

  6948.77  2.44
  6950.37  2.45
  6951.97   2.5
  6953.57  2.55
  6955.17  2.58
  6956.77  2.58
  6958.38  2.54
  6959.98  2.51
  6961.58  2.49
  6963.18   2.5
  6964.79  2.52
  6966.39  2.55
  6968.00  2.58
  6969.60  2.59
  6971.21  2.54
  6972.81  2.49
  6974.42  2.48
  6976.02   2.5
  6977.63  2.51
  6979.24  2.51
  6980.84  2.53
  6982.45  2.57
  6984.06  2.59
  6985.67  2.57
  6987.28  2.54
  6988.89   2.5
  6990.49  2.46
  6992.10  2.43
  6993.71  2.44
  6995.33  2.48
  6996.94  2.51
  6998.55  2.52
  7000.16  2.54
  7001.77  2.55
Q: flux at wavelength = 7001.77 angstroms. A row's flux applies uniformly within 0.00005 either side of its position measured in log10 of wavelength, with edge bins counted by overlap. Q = 2.55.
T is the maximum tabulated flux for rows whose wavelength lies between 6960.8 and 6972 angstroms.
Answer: 2.59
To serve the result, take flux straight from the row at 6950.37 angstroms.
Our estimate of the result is 2.45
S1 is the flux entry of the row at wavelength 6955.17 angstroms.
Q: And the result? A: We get 2.58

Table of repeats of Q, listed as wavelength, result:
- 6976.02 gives 2.5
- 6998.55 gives 2.52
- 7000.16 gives 2.54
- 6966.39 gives 2.55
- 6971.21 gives 2.54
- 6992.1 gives 2.43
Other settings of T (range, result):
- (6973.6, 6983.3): 2.57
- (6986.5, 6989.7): 2.54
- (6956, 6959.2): 2.58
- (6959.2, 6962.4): 2.51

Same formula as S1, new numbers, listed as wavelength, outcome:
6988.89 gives 2.5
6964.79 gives 2.52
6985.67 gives 2.57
